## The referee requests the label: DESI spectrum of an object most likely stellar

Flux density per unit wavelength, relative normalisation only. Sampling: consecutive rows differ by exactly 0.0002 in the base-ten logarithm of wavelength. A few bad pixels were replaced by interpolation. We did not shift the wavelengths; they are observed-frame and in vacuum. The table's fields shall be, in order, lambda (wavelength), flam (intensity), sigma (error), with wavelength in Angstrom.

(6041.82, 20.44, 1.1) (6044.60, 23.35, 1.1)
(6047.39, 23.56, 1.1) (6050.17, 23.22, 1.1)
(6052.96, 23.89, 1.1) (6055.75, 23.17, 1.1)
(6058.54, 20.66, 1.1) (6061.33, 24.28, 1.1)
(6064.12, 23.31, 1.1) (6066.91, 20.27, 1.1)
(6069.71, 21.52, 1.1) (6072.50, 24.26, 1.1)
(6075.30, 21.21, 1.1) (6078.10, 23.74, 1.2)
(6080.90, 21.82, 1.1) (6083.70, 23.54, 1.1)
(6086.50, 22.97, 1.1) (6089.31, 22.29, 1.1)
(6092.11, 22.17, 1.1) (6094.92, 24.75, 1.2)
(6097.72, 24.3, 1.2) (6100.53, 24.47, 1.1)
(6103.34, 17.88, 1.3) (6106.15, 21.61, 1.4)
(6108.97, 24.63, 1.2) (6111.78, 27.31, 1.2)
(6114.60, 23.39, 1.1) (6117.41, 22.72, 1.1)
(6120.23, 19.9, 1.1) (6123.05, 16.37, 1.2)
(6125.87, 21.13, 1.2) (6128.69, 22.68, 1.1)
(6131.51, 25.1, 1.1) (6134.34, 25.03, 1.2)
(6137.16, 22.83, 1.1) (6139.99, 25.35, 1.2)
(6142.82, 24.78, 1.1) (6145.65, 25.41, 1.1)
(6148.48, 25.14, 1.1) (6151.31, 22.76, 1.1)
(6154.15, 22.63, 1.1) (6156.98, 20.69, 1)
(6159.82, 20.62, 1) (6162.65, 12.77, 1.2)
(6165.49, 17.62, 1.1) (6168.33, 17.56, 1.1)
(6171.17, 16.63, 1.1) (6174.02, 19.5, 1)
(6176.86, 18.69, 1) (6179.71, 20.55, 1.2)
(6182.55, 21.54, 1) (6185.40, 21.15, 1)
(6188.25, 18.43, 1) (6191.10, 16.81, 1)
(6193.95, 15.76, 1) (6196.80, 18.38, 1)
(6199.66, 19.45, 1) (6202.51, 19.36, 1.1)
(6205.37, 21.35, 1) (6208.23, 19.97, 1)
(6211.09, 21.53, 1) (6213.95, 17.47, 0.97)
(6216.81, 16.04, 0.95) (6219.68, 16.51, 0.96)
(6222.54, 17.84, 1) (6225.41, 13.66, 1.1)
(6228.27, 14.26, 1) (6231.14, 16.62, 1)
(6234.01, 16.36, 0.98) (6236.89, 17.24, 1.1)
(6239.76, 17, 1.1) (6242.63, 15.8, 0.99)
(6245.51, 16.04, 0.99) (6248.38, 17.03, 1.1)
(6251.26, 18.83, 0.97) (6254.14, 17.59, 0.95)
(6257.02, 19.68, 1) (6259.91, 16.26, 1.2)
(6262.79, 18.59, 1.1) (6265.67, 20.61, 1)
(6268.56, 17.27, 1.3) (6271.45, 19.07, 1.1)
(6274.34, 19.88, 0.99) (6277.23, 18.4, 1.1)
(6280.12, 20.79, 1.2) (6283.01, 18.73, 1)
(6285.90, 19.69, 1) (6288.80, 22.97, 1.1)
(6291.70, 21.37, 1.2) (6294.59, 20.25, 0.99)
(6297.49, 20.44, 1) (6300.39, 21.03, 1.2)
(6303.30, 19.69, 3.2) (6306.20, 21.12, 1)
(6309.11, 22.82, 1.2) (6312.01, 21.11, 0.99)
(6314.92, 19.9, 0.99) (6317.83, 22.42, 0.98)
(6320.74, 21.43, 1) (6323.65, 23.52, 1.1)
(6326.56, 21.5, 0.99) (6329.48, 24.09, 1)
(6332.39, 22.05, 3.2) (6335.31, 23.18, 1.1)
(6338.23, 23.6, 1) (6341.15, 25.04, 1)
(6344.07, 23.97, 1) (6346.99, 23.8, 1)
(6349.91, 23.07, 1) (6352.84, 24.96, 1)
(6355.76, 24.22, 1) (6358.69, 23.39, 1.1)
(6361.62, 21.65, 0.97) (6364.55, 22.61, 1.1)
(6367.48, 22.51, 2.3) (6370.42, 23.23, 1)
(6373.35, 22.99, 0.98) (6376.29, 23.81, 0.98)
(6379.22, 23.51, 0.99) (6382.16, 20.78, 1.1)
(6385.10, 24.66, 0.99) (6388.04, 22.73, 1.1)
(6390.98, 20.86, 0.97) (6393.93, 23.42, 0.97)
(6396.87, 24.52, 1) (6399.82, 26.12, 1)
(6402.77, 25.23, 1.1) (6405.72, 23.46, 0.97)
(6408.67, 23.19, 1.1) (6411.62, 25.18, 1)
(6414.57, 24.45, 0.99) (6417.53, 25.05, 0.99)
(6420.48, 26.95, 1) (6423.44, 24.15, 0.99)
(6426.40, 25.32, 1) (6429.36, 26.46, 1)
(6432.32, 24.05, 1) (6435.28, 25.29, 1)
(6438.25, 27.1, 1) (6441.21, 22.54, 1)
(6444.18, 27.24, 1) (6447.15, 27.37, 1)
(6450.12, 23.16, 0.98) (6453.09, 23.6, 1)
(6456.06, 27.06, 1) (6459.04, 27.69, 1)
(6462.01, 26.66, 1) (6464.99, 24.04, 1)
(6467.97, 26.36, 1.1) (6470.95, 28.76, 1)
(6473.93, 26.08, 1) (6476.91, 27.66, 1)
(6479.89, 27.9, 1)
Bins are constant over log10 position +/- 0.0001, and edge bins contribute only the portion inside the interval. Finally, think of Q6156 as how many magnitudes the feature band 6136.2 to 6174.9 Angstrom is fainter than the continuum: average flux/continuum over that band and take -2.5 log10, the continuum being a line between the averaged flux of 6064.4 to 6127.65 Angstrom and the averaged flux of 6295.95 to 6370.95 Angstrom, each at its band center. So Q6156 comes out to 0.071 mag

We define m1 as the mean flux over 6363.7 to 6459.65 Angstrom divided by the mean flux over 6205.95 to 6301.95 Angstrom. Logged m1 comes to 1.33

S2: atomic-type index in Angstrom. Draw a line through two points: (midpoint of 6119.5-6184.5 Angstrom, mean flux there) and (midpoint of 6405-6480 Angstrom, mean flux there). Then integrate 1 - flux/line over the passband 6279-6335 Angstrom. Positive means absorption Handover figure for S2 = 5.2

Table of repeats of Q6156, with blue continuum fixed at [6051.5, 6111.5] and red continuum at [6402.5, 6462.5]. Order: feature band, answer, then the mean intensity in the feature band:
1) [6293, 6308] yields 0.18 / 20.6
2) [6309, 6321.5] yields 0.14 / 21.4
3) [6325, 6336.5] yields 0.09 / 22.7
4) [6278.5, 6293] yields 0.17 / 20.7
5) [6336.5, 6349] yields 0.03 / 24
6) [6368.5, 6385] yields 0.09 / 23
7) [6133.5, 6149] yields -0.07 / 24.7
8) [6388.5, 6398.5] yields 0.09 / 23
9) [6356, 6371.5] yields 0.09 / 22.8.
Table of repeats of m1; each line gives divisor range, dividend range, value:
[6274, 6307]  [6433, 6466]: 1.26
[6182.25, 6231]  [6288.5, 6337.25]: 1.20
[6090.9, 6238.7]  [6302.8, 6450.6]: 1.17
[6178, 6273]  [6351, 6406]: 1.30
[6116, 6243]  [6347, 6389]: 1.19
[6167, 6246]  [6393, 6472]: 1.41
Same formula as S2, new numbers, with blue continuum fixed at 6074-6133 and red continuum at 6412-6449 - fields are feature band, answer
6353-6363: 0.6 Angstrom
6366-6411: 3.0 Angstrom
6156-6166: 2.3 Angstrom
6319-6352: 1.9 Angstrom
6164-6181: 3.5 Angstrom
